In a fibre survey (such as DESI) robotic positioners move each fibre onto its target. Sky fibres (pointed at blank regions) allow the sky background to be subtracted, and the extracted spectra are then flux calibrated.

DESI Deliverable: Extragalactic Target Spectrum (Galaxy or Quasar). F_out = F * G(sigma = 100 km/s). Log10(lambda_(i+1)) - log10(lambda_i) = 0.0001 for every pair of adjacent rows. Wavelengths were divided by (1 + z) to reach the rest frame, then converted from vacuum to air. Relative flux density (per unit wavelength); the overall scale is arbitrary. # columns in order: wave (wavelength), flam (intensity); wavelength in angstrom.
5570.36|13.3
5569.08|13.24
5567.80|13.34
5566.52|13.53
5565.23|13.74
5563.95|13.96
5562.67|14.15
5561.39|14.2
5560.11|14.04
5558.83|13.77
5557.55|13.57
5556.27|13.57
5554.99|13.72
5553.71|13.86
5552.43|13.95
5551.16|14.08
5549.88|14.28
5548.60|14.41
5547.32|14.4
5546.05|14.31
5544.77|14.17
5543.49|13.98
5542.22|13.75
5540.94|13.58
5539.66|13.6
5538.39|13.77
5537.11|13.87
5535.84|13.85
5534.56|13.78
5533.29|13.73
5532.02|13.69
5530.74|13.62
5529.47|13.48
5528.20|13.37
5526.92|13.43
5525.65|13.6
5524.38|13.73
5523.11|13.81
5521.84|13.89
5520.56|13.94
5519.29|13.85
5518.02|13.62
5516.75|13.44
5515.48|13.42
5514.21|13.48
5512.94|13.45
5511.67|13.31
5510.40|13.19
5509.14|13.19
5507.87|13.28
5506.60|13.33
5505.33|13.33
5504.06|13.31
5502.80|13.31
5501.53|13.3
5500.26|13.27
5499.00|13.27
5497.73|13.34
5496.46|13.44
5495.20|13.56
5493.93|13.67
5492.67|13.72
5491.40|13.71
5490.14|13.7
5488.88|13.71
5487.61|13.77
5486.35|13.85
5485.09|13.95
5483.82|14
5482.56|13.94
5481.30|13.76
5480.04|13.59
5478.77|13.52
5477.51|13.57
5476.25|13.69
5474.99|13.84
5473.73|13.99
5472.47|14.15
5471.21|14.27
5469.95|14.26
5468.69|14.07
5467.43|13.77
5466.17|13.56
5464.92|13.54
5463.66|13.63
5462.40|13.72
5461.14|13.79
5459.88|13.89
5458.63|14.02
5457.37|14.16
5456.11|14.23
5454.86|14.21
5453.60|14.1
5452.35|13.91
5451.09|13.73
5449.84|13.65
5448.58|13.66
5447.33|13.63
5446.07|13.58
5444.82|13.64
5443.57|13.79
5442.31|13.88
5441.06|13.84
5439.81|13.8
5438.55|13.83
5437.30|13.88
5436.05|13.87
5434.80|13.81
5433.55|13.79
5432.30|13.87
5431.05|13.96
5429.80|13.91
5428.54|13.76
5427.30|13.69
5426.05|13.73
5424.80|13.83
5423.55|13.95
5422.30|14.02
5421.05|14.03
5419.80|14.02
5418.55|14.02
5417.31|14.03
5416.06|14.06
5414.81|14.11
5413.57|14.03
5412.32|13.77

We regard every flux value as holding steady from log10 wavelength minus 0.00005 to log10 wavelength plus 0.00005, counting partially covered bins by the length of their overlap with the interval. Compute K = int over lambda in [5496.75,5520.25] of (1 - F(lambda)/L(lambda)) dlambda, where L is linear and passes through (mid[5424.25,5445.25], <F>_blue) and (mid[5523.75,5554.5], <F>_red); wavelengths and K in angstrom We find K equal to 0.78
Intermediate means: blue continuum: 13.8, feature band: 13.4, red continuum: 13.8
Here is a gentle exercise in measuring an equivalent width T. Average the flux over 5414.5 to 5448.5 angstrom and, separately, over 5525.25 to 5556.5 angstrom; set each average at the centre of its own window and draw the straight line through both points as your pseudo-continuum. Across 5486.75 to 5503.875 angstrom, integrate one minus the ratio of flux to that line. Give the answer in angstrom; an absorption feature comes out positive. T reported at 0.4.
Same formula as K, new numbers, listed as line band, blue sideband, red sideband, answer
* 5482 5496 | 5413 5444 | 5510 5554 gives 0.0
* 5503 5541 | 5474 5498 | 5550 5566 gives 0.7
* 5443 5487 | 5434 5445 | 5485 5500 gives -0.4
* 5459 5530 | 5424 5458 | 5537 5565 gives 1.3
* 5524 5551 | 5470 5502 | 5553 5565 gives 0.0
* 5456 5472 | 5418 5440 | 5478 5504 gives -0.2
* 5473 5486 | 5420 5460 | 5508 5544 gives 0.0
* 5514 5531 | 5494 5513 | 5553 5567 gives -0.2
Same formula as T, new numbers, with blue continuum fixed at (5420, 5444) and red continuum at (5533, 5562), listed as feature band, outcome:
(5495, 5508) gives 0.5 angstrom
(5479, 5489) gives 0.1 angstrom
